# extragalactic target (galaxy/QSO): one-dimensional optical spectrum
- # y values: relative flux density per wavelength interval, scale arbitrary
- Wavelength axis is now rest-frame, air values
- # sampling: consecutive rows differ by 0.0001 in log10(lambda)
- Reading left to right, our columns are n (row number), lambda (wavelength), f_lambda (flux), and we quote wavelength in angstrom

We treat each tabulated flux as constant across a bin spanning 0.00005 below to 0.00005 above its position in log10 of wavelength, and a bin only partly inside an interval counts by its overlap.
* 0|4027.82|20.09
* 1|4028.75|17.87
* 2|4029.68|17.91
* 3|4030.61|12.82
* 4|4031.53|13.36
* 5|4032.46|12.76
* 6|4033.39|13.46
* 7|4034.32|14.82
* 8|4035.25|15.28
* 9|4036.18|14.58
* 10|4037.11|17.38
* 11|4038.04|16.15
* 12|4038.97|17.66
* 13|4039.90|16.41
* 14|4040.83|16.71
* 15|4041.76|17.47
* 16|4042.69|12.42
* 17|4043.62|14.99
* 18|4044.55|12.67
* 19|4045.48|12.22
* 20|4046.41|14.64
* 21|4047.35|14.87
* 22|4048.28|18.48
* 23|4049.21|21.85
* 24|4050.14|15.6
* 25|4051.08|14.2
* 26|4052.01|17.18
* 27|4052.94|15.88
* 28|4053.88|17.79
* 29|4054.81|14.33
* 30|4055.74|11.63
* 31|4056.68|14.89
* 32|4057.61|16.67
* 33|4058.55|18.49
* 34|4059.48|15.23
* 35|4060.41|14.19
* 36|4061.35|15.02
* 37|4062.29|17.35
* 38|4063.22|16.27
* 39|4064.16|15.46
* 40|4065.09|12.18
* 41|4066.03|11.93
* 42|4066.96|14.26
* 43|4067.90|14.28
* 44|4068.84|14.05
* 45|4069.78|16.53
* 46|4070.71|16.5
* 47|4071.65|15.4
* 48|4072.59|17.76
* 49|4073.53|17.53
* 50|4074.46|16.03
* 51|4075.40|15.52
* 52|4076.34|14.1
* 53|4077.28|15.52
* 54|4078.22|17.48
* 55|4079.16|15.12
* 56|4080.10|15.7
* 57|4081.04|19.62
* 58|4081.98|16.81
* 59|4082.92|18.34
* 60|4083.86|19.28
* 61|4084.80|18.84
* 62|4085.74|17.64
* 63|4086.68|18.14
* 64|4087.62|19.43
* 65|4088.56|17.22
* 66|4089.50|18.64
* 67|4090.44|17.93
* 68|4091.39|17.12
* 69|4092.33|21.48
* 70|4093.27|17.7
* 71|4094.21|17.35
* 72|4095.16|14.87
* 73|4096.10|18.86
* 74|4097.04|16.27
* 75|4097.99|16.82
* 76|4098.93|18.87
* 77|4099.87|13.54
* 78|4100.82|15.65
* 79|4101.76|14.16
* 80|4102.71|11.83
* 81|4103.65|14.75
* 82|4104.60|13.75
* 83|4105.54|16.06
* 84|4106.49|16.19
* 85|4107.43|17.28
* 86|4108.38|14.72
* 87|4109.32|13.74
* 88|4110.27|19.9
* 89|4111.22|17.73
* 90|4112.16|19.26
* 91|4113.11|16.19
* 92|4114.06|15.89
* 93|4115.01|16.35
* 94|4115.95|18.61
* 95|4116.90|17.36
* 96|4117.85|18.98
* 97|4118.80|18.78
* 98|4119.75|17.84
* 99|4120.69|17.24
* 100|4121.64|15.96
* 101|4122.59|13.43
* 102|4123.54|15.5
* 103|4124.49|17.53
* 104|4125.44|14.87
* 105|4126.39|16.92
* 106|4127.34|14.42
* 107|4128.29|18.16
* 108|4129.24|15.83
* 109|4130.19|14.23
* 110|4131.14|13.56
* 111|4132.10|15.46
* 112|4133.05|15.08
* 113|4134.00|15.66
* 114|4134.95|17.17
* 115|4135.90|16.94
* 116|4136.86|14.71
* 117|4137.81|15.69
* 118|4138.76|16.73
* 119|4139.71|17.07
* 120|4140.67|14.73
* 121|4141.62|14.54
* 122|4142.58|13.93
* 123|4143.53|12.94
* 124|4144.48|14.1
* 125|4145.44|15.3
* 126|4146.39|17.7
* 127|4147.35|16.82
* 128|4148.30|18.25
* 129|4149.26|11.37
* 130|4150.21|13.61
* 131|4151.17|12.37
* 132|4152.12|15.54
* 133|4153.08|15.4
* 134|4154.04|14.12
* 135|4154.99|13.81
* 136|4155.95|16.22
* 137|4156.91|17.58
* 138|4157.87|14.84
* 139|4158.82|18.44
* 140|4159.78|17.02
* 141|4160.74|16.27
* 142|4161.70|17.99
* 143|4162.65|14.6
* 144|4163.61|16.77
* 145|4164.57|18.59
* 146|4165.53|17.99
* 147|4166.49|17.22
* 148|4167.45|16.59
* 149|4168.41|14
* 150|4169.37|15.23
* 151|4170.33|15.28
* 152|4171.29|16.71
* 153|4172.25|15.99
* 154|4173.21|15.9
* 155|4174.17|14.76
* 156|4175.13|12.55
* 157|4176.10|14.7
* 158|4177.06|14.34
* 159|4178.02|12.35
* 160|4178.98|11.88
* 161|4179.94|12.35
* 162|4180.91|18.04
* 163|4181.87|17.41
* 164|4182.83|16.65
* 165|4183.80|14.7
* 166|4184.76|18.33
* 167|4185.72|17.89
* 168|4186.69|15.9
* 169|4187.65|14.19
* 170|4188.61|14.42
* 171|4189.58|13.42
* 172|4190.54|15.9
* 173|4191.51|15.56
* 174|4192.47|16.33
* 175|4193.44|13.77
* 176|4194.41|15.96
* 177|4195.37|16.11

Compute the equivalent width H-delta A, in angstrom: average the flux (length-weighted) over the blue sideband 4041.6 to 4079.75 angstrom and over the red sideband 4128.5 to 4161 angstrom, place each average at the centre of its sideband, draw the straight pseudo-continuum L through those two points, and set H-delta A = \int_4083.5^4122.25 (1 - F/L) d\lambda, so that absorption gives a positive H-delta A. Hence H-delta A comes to -4.0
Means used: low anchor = 15.4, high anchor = 15.4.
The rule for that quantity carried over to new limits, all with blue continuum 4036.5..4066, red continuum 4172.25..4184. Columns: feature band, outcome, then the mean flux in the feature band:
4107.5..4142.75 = -2.8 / 16.3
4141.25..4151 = 0.1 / 14.8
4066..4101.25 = -3.4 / 16.9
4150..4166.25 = -1.3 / 16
